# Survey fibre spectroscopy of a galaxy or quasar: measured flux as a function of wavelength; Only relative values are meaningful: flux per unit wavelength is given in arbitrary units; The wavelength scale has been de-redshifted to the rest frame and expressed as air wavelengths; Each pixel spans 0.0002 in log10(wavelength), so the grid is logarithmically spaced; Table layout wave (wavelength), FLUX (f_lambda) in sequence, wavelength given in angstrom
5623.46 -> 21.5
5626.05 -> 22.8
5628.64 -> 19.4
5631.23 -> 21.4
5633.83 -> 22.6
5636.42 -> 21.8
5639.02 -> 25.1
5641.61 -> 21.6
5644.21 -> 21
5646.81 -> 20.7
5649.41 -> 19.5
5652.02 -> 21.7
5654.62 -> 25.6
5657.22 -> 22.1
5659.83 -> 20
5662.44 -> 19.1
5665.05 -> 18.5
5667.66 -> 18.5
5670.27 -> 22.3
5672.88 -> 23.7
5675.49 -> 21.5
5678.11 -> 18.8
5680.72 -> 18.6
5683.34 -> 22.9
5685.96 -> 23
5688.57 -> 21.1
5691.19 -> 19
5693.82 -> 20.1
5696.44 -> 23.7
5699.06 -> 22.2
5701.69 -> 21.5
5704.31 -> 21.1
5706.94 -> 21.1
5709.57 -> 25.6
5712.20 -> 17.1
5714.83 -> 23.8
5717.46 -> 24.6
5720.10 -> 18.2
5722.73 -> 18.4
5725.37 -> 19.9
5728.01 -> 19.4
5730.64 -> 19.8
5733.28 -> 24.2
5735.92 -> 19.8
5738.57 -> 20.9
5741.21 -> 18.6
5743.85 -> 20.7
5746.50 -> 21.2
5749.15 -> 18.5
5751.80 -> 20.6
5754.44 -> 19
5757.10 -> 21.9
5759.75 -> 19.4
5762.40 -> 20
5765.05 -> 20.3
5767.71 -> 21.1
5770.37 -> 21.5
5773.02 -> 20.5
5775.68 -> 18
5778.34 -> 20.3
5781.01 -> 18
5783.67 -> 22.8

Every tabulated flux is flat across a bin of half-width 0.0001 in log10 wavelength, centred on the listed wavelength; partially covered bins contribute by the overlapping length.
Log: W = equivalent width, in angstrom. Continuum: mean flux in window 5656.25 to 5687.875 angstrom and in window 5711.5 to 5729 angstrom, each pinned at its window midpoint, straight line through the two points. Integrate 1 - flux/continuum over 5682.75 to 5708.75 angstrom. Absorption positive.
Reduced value -1.4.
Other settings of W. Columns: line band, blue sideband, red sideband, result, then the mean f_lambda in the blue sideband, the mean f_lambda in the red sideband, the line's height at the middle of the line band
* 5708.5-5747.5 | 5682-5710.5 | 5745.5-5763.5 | 0.2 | 21.9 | 20.1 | 20.9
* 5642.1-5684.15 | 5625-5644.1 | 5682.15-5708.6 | 1.8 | 22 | 21.6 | 21.8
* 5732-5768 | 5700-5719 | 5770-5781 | 0.3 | 22.1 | 19.7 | 20.6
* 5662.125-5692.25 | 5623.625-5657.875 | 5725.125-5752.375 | 1.0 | 21.9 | 20.3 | 21.3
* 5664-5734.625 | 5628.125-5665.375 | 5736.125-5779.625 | -0.8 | 21.5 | 20.1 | 20.8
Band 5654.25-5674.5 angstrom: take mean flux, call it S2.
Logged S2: 21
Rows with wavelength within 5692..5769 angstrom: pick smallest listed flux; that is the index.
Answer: 17.1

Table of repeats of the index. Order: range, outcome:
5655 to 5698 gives 18.5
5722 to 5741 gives 18.4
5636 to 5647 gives 20.7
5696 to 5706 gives 21.1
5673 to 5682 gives 18.6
